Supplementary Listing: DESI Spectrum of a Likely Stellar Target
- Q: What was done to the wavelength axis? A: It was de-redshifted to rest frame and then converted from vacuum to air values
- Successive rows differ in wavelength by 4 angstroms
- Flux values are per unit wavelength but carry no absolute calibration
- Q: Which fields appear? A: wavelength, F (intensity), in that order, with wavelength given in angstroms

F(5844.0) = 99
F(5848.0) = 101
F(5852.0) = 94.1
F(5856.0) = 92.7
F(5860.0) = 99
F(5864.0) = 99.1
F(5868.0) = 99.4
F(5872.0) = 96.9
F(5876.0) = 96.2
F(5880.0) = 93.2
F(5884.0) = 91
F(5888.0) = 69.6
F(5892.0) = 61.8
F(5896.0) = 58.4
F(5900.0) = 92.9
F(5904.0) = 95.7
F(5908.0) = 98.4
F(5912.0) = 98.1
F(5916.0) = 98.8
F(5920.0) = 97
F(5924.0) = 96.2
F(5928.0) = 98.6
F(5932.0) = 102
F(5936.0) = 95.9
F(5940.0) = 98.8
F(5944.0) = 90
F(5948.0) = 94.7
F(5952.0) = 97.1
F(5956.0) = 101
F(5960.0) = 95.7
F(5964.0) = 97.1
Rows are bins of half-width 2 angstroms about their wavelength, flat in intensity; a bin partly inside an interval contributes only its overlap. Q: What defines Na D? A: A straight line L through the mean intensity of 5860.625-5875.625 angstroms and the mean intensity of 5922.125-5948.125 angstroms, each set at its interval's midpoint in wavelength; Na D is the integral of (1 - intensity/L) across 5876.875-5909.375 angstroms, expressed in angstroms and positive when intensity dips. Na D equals 4.96 angstroms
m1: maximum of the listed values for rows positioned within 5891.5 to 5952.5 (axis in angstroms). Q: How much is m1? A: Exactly 102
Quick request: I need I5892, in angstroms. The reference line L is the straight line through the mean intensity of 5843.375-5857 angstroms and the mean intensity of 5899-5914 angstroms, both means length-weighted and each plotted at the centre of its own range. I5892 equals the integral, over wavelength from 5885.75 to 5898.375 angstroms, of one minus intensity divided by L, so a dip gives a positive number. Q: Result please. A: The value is 4.2 angstroms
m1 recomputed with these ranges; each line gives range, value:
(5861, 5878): 99.4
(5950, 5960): 101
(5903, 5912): 98.4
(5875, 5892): 96.2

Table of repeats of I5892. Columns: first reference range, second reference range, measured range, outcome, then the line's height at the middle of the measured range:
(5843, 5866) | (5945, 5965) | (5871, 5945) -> 4.65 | 97.1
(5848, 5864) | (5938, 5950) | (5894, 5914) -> 1.40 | 95.4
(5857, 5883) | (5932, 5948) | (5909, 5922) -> -0.25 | 96.2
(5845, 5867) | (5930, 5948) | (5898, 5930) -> -0.08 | 96.7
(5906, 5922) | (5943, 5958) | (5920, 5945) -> -0.03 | 97.1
